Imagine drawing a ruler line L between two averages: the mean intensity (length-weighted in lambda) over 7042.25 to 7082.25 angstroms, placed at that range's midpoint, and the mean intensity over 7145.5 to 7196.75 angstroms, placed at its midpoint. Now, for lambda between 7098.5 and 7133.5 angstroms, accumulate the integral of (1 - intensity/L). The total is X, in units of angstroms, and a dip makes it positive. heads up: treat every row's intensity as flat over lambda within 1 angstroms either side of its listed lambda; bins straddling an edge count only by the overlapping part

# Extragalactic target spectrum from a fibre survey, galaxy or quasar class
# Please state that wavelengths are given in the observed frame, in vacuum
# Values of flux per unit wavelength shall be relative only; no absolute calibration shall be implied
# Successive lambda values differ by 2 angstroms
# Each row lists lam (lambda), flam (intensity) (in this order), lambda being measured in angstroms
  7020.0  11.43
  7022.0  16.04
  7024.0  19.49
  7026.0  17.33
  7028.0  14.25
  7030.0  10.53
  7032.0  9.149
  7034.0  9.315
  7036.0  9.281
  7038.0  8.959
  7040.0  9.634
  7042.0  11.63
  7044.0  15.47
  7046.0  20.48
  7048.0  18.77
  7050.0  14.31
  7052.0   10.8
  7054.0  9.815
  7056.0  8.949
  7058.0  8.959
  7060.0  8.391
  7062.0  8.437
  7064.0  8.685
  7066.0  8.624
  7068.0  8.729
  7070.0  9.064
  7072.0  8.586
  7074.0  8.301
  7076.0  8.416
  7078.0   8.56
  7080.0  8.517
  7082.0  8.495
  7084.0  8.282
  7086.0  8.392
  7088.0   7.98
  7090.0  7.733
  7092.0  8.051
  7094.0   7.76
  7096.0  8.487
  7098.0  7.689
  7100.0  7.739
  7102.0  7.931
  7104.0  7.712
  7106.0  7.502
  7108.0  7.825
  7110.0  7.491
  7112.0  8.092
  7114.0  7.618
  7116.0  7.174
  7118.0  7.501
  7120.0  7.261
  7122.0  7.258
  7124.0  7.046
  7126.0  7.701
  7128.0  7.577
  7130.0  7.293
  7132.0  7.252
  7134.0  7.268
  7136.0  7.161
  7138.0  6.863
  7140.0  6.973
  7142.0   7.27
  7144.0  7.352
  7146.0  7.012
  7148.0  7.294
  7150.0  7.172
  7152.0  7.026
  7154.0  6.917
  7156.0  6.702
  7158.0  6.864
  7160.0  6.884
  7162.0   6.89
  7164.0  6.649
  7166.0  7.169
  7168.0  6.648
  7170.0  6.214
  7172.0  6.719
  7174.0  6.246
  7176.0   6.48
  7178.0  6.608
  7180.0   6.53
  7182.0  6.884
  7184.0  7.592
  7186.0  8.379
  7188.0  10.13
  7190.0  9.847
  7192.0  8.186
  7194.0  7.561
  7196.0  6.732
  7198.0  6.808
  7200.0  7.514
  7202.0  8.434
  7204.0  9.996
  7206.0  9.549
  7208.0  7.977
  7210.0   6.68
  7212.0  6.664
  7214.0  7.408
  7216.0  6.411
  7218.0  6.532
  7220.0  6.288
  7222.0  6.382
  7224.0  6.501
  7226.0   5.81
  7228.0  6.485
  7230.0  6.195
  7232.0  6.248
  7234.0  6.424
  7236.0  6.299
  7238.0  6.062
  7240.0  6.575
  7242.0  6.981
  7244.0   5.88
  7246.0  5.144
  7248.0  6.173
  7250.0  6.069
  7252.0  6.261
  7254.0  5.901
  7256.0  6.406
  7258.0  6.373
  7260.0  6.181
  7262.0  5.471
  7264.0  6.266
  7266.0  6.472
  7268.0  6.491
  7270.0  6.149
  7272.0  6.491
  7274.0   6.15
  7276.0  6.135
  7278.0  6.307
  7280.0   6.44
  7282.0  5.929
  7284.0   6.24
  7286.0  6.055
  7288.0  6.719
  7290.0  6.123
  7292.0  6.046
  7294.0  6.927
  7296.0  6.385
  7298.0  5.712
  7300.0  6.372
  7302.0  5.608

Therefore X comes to 5.4 angstroms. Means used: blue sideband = 10.6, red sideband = 7.21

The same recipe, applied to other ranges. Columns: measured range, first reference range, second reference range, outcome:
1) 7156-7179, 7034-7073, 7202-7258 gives 4.2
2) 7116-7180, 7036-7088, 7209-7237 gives 9.4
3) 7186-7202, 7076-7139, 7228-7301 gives -2.9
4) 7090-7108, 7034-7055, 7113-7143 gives 2.6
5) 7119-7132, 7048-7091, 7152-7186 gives 0.8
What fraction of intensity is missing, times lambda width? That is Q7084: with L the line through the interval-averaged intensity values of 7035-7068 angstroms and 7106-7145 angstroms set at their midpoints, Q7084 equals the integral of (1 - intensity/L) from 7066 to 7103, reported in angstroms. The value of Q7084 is 4.8 angstroms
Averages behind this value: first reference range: 11.2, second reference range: 7.37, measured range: 8.27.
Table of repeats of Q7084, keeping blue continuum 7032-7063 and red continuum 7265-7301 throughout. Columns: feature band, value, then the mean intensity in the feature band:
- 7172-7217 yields 3.1 angstroms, 7.64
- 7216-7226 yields 1.7 angstroms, 6.36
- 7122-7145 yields 5.6 angstroms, 7.25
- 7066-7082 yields 3.4 angstroms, 8.59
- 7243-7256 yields 2.0 angstroms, 5.94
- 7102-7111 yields 2.2 angstroms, 7.67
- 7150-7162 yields 2.9 angstroms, 6.9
